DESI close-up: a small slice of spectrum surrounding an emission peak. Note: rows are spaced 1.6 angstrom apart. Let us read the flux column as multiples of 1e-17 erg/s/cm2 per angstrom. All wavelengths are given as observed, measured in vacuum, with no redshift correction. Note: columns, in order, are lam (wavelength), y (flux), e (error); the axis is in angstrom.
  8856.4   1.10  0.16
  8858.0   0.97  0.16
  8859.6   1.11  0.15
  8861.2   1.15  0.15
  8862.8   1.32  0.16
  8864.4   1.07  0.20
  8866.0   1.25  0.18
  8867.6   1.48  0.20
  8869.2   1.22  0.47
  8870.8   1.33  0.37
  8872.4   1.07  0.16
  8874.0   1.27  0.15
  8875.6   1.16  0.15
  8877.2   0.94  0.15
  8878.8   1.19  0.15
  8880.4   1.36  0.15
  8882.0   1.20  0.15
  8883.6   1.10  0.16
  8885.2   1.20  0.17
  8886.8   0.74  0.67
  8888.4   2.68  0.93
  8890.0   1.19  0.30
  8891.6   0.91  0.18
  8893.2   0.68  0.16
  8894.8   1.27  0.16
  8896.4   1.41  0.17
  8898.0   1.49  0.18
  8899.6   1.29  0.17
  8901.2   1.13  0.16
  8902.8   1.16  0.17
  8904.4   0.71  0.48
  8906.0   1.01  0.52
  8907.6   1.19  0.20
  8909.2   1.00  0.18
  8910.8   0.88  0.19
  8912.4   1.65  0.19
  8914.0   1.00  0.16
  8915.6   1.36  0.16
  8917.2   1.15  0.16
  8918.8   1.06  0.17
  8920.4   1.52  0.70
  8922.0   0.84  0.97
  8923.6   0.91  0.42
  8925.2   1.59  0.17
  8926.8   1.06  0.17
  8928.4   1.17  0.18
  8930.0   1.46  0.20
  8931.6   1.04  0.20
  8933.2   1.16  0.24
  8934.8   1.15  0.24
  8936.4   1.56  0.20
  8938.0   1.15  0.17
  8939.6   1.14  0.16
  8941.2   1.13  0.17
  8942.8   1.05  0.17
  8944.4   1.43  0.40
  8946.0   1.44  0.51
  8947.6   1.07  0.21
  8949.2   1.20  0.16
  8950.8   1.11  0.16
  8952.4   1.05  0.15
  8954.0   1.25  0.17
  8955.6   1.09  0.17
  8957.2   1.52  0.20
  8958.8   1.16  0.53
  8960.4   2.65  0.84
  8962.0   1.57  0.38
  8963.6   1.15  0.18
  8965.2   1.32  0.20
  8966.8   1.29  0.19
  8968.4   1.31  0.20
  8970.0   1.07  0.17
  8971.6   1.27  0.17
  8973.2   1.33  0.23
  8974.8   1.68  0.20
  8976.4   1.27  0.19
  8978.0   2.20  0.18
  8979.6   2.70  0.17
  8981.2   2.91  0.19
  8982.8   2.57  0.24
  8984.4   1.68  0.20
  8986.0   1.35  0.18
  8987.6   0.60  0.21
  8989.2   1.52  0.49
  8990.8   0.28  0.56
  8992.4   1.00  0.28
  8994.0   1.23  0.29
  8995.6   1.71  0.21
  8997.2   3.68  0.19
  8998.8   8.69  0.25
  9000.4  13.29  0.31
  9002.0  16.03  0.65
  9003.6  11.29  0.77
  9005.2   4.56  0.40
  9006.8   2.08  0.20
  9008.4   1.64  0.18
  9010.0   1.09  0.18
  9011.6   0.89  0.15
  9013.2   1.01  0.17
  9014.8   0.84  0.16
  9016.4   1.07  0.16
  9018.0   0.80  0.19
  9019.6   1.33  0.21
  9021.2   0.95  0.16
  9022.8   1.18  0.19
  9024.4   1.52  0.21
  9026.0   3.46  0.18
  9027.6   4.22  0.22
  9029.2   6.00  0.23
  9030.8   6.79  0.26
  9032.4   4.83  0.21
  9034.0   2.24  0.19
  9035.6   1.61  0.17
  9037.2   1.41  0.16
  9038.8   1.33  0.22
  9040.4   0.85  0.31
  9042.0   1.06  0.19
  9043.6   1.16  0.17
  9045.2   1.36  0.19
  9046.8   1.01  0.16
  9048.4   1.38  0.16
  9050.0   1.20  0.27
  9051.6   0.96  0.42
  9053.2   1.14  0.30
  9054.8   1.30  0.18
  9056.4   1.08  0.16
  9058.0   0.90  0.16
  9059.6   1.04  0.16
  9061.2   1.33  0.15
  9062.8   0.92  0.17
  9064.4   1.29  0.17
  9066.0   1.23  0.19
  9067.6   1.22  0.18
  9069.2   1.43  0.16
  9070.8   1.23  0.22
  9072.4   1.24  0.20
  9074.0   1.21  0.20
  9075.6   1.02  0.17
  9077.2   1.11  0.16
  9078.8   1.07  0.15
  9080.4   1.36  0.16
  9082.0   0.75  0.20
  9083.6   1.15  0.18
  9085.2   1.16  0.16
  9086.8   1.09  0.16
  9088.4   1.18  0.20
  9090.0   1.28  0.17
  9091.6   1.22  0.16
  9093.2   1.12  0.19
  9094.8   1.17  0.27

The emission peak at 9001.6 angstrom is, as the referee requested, Halpha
